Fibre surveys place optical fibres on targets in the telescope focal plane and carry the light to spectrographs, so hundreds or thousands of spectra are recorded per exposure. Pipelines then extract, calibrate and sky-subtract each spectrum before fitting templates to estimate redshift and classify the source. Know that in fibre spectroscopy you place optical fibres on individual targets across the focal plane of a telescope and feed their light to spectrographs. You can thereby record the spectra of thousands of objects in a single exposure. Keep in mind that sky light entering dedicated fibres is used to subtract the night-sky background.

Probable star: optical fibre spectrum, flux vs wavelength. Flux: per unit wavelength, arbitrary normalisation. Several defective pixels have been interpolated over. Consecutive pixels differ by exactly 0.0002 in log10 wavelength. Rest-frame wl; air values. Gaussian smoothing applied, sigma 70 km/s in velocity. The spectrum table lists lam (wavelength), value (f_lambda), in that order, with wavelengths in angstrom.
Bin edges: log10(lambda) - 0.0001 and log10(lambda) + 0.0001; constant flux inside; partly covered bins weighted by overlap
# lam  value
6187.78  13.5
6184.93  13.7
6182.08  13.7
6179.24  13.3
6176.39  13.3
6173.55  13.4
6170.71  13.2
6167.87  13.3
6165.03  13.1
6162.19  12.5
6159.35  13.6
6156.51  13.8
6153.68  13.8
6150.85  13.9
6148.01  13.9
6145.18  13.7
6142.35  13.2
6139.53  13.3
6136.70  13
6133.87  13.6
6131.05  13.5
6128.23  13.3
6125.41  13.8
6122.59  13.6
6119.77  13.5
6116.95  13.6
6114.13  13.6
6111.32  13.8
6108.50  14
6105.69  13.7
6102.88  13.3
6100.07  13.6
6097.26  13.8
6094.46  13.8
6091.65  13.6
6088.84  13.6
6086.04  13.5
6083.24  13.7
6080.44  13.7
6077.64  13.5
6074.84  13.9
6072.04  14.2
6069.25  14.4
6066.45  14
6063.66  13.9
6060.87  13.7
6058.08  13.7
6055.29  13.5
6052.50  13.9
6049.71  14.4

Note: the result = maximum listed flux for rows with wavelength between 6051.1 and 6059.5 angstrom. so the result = 13.9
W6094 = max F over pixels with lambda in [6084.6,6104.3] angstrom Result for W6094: 13.8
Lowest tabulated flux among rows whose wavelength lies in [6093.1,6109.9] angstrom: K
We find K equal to 13.3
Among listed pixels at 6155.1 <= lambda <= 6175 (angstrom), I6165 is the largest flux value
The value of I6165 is 13.8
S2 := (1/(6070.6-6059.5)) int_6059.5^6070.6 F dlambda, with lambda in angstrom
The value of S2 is 14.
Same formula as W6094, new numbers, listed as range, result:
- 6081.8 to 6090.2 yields 13.7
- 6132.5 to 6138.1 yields 13.6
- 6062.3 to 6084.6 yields 14.4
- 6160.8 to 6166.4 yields 13.1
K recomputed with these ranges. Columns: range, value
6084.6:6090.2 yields 13.5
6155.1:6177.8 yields 12.5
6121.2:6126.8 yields 13.6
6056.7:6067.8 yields 13.7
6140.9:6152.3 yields 13.2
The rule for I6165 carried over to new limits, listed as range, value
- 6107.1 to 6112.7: 14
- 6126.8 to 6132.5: 13.5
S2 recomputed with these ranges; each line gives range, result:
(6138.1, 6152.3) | 13.6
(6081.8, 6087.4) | 13.6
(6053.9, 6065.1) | 13.7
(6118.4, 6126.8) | 13.6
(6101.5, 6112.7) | 13.7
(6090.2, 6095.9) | 13.7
